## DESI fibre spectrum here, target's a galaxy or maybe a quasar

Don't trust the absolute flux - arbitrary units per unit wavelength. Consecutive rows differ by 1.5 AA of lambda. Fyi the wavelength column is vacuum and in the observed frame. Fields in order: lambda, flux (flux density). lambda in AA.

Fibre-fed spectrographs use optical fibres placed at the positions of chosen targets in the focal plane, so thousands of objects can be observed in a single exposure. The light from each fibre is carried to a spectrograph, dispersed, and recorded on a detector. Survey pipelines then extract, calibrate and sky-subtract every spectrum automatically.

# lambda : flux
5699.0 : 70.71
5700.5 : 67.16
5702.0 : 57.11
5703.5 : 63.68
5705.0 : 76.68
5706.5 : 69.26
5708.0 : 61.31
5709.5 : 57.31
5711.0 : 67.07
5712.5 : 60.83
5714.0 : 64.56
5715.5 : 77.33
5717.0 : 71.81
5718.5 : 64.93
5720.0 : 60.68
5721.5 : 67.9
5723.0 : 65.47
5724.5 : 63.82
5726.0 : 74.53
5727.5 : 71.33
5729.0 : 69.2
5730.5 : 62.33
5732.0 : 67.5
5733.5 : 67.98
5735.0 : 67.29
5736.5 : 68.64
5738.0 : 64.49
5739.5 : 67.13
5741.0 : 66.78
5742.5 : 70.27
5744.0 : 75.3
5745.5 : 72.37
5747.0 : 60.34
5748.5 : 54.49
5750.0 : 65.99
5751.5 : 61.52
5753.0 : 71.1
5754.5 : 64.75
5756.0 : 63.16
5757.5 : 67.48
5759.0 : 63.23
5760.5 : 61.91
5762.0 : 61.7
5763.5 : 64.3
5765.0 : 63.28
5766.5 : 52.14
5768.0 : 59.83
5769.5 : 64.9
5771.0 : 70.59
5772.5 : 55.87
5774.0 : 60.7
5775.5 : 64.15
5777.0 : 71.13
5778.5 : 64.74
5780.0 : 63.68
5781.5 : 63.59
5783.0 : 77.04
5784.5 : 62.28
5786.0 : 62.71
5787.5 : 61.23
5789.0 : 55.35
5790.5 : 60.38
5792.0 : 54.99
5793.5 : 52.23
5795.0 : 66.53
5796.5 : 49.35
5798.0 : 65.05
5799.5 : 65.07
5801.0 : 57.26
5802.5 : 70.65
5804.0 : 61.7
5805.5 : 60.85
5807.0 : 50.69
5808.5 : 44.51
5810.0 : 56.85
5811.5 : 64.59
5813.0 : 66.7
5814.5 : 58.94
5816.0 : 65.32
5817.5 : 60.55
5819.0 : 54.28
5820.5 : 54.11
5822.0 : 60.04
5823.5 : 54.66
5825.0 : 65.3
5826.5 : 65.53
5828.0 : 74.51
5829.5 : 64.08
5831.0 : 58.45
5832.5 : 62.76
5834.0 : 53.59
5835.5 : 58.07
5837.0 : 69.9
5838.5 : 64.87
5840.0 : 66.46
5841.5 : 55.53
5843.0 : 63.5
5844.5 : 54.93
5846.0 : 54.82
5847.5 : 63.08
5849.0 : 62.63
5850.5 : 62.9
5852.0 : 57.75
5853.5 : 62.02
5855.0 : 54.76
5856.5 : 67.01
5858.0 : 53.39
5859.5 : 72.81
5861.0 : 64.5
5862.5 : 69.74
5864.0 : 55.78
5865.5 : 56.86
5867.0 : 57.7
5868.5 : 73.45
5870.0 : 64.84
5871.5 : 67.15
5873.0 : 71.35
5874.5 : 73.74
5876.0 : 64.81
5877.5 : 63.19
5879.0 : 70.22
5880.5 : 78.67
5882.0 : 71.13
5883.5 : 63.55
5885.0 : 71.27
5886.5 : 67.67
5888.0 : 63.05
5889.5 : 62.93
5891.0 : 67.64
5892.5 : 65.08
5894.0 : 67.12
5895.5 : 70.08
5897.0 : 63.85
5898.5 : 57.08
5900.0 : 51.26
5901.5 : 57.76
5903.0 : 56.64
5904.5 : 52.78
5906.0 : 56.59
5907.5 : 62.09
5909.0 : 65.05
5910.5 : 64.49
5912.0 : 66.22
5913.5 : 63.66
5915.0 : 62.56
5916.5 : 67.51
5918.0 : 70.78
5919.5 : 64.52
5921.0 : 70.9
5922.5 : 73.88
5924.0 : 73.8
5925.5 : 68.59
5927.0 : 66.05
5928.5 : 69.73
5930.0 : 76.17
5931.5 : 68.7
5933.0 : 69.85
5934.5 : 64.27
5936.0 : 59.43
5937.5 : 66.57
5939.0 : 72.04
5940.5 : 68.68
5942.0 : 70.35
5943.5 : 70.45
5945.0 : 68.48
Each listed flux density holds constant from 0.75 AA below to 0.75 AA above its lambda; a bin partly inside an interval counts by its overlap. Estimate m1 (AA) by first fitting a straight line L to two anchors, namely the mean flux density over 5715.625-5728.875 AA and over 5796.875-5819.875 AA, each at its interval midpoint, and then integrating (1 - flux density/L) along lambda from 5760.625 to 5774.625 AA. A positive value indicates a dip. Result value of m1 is 0.51 AA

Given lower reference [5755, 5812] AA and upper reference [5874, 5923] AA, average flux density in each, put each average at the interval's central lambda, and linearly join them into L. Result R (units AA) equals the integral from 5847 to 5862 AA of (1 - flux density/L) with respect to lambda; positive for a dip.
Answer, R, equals 0.3 AA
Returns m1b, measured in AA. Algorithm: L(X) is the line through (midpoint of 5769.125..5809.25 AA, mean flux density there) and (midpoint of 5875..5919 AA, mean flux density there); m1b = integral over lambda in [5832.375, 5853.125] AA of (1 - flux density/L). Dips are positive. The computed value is 0.7 AA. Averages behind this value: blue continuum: 61.3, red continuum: 64.4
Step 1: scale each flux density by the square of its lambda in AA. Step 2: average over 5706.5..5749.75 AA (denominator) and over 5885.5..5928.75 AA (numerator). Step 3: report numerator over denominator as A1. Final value 1.03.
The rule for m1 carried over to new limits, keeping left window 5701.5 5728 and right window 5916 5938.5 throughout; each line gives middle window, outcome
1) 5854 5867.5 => 1.3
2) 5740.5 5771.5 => 1.1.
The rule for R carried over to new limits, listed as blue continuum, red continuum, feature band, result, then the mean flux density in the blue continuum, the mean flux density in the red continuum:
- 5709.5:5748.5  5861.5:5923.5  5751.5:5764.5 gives 0.4 AA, 67.1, 65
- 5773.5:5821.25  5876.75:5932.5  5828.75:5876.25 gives 0.6 AA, 60.9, 65.8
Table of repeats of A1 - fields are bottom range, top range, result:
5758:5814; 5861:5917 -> 1.09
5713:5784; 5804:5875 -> 0.97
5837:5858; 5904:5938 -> 1.12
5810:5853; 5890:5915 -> 1.03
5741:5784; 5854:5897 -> 1.06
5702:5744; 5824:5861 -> 0.96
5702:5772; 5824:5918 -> 1.01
